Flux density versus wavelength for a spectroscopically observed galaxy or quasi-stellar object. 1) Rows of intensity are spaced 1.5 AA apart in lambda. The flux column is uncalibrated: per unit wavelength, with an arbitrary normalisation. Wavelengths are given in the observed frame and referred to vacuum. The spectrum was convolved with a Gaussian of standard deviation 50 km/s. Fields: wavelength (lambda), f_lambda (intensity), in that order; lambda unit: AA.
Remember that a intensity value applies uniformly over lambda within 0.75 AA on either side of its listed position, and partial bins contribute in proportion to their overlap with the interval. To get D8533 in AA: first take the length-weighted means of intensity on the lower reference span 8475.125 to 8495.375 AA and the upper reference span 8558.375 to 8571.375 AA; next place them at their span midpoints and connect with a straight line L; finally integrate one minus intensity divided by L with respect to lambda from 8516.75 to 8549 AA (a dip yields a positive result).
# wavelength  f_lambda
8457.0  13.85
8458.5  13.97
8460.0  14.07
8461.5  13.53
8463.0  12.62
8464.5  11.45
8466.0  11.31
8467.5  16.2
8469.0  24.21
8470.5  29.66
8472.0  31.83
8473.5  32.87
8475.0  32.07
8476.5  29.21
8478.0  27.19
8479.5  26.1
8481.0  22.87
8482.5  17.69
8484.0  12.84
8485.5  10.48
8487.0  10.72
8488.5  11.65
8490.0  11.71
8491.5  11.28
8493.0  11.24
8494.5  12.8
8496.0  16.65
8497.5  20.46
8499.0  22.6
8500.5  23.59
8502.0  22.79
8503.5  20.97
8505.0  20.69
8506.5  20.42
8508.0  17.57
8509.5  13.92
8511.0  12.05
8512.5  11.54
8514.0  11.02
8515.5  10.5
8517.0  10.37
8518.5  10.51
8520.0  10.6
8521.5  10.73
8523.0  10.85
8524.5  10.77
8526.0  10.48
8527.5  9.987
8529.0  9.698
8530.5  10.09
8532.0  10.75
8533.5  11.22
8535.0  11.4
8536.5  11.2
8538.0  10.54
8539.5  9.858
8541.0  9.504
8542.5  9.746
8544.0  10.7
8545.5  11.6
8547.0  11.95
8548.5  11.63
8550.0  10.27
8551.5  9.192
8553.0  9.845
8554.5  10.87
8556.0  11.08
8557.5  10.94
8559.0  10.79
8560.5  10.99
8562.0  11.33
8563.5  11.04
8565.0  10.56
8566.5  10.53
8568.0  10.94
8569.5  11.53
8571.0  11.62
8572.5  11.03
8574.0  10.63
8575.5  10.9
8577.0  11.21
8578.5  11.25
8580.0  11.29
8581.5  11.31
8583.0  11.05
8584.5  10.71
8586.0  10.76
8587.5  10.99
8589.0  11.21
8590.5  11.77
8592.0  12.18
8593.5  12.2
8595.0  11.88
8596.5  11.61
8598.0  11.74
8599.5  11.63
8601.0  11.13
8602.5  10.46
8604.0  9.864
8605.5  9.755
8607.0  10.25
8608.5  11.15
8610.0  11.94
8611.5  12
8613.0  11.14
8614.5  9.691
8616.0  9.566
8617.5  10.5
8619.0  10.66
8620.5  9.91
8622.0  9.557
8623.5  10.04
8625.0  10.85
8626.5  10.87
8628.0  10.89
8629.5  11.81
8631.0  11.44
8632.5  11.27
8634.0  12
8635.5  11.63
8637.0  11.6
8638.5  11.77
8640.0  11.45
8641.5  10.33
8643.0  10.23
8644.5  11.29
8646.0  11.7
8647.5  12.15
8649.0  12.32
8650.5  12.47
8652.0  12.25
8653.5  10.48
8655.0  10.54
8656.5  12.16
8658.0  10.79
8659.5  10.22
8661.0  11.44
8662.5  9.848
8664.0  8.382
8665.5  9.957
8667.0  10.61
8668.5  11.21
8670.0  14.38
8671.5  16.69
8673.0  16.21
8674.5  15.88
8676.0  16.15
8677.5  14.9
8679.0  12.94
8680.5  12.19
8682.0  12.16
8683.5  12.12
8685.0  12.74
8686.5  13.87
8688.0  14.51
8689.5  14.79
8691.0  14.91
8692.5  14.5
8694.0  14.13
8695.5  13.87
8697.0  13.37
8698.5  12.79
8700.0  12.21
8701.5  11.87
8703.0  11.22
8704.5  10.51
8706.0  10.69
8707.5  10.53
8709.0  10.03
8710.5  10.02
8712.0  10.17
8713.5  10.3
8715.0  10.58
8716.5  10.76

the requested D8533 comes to 6.7 AA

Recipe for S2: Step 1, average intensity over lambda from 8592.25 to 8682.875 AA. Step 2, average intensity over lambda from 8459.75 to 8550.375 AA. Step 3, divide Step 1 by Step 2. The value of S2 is 0.75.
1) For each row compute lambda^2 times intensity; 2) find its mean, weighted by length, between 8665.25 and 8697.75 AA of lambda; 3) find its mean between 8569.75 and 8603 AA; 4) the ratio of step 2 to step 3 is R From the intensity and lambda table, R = 1.25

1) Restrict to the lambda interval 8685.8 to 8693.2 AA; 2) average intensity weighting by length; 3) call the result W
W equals 14.5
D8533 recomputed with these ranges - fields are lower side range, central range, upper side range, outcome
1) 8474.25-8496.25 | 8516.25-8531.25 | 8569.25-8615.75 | 4.81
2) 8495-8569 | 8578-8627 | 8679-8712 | 6.29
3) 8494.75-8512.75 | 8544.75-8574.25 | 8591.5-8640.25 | 7.77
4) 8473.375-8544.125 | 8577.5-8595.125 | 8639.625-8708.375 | 3.07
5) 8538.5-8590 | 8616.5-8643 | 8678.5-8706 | 2.22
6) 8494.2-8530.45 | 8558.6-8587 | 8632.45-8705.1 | 5.61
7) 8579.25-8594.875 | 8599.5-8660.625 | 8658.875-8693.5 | 5.94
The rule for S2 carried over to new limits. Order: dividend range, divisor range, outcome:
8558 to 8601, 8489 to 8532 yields 0.80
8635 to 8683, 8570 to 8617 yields 1.09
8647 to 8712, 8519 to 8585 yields 1.15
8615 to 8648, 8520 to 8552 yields 1.03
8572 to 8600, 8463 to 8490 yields 0.55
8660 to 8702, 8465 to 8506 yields 0.66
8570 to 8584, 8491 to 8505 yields 0.61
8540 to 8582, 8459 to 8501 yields 0.58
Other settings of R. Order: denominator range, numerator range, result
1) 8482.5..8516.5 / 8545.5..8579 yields 0.72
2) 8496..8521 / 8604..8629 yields 0.67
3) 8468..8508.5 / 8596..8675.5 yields 0.57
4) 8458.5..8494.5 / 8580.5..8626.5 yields 0.61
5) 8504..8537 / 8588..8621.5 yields 0.92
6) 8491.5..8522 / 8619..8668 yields 0.73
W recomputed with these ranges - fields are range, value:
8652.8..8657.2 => 11.1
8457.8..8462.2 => 13.9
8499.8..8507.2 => 21.7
